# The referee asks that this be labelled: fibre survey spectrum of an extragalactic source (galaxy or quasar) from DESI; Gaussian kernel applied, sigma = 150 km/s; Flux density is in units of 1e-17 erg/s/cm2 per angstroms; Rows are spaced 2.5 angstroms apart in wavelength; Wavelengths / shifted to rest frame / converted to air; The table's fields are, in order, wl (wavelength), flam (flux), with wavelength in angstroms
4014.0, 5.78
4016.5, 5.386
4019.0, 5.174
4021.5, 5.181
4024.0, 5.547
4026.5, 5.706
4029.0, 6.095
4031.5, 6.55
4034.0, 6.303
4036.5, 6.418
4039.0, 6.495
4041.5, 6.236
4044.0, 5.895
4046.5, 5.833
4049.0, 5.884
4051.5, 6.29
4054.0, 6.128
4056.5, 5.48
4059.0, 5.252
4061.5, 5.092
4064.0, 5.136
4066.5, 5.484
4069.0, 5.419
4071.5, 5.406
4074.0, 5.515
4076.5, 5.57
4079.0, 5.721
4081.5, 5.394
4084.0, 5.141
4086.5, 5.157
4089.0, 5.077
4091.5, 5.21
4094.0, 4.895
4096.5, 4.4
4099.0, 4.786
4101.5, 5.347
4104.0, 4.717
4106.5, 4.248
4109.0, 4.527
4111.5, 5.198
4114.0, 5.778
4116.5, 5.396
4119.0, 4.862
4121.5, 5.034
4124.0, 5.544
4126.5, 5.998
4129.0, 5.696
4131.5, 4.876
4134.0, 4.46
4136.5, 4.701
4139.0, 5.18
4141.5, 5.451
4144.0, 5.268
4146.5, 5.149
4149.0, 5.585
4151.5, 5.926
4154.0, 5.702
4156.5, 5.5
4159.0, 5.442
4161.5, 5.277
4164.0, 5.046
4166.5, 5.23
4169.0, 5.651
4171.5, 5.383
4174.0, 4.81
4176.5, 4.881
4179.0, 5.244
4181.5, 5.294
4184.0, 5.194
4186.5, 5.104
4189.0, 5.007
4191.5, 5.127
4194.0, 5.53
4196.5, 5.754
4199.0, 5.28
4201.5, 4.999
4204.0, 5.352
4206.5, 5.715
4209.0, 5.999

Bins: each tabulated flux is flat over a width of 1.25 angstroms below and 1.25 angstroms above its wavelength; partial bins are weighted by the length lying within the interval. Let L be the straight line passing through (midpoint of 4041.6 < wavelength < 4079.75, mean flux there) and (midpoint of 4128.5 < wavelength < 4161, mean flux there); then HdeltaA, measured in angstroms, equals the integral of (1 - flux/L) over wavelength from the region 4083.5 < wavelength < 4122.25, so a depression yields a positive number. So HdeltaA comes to 3.4 angstroms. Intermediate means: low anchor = 5.62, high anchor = 5.29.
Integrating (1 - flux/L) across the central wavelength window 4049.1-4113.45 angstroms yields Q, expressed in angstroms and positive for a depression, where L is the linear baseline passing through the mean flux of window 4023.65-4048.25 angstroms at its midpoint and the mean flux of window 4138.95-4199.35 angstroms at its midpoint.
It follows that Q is 6.8 angstroms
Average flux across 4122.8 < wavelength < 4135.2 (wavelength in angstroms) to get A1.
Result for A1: 5.32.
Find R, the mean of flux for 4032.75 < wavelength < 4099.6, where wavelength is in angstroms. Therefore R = 5.55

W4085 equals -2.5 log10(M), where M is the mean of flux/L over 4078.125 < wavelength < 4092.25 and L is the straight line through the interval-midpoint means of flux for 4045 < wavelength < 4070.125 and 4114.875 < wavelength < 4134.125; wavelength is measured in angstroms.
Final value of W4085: 0.04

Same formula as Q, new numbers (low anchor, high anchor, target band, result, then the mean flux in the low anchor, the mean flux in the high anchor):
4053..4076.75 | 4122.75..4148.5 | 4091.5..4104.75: 1.2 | 5.44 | 5.24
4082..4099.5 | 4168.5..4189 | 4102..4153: -1.3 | 4.98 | 5.17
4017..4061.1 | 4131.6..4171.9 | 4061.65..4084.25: 1.1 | 5.89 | 5.3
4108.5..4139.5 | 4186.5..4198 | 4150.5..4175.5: -0.6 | 5.19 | 5.33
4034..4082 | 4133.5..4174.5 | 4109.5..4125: 0.6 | 5.74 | 5.3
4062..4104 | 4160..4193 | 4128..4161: -0.7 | 5.21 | 5.18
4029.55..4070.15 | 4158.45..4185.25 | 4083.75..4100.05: 2.0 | 5.87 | 5.22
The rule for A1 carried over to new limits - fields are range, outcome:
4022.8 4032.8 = 5.98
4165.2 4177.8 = 5.19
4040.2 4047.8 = 5.99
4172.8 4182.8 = 5.06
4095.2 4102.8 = 4.84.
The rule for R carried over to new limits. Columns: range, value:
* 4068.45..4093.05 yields 5.35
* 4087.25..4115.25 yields 4.93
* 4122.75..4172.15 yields 5.35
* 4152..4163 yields 5.5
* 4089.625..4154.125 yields 5.14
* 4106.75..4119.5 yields 5.1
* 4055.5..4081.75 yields 5.41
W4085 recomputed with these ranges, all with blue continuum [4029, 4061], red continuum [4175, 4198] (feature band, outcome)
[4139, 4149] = 0.03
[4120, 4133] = 0.03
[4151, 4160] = -0.04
